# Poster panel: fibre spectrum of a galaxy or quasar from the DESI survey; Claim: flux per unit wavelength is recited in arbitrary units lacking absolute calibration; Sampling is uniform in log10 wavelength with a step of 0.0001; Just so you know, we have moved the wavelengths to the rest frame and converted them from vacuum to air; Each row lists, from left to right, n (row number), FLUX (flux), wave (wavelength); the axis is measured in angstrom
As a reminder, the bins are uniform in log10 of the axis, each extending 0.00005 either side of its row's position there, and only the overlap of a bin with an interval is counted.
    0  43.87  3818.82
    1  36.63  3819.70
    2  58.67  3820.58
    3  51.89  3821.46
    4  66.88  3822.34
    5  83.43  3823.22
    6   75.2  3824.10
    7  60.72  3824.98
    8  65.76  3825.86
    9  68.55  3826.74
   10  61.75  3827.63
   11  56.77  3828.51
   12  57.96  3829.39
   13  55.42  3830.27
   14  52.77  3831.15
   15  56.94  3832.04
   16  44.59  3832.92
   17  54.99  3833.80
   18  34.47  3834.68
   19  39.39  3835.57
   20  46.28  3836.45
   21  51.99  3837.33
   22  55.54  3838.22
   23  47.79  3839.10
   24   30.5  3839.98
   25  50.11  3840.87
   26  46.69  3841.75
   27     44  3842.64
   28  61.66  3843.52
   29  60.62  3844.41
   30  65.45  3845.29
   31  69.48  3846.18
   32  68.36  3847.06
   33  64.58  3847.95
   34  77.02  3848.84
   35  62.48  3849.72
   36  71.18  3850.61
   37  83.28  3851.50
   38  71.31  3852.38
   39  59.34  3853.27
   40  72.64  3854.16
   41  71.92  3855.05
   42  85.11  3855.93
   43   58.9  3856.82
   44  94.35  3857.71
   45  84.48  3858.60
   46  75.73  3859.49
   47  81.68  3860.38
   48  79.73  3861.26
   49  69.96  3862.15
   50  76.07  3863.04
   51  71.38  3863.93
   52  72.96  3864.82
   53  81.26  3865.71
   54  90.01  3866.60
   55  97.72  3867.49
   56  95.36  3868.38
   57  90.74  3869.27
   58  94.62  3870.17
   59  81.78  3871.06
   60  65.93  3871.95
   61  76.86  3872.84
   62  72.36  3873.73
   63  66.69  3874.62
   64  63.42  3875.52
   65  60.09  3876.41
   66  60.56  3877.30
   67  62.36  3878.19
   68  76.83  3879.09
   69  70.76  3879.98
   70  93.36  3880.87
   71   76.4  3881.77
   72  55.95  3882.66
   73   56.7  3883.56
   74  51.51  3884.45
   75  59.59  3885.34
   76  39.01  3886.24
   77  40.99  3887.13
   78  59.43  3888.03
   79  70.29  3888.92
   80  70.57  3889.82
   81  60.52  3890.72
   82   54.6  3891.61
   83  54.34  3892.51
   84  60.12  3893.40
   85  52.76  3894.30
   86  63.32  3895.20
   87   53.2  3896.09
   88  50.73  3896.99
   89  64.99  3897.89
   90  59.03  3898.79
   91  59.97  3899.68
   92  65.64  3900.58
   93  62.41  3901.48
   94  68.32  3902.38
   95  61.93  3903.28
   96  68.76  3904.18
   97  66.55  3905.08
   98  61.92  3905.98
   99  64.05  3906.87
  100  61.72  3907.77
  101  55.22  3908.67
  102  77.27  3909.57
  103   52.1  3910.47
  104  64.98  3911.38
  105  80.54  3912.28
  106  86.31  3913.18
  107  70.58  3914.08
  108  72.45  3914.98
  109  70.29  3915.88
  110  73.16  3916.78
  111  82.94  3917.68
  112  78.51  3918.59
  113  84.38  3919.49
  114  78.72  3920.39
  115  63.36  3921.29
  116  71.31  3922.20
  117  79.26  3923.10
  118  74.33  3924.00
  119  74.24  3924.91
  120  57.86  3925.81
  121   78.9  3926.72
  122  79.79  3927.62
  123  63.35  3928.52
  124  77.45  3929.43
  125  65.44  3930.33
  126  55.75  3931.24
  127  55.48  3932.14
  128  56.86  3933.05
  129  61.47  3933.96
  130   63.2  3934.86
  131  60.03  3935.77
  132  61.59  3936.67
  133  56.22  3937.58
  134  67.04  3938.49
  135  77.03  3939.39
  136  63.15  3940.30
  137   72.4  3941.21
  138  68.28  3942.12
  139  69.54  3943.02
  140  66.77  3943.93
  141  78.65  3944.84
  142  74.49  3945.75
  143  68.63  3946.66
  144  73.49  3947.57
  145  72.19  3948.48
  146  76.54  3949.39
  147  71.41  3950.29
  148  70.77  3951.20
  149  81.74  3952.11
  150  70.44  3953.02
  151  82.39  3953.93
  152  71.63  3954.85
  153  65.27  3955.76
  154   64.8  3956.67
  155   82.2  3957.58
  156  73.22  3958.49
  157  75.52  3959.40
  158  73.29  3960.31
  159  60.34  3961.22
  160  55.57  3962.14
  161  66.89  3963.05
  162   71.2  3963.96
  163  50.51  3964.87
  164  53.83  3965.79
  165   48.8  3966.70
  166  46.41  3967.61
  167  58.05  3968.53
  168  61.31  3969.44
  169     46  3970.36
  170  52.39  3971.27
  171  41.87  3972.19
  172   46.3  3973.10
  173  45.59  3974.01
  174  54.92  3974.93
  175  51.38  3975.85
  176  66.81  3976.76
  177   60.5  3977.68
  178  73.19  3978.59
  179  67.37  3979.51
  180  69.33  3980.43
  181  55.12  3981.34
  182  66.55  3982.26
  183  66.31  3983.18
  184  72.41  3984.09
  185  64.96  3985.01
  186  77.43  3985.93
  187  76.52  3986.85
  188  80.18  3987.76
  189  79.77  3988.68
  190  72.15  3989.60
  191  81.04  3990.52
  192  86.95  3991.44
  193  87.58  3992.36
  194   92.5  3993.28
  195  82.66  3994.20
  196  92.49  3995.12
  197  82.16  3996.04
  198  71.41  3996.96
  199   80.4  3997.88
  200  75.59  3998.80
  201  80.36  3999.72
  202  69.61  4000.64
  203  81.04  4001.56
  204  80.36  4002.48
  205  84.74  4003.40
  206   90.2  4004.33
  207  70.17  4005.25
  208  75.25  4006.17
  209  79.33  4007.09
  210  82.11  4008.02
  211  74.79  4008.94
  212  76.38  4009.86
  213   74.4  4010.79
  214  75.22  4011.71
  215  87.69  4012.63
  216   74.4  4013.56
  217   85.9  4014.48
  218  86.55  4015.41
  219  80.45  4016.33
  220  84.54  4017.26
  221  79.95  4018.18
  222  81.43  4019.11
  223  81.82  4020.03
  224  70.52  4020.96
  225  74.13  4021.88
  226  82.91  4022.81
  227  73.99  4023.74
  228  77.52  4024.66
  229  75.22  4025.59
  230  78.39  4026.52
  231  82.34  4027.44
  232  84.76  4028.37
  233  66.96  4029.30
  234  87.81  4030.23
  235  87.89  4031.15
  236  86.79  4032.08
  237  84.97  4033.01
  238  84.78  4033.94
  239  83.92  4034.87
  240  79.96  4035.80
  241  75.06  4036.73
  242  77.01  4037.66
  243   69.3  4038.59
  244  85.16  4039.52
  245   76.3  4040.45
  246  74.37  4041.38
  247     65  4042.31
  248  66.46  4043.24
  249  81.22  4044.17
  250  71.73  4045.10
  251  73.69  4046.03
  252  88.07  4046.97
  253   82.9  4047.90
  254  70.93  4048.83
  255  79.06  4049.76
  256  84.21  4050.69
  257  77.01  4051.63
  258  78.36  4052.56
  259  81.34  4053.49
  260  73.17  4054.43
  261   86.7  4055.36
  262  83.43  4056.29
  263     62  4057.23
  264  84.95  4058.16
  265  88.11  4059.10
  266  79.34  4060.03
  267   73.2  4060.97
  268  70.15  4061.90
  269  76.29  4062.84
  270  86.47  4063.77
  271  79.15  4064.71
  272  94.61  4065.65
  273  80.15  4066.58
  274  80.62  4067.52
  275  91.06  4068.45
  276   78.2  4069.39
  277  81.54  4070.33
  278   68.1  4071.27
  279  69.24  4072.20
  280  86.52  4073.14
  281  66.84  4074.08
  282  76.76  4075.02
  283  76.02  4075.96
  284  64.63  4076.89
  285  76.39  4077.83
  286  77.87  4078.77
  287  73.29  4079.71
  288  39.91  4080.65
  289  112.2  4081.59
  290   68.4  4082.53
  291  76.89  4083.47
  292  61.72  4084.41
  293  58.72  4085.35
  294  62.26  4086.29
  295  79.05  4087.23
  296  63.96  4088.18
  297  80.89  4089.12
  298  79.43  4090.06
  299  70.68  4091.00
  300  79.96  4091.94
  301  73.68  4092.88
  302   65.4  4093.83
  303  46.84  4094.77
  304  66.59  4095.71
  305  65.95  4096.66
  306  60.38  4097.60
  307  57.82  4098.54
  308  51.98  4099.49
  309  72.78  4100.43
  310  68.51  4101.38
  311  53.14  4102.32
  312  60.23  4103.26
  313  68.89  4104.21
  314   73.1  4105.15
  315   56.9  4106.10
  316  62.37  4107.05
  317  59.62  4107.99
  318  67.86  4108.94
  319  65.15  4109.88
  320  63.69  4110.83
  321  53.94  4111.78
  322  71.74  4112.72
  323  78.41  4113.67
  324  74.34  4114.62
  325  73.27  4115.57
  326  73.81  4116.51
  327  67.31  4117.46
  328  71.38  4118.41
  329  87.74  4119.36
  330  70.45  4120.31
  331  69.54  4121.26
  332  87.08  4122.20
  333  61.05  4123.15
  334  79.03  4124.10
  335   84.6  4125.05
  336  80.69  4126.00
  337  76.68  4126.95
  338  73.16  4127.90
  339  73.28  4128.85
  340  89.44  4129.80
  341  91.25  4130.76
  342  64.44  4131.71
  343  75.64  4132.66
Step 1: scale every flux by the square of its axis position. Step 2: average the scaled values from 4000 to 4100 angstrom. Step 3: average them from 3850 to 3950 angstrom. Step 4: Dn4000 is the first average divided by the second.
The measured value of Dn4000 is 1.19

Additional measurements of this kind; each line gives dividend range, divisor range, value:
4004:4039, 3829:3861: 1.41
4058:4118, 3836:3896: 1.18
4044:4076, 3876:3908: 1.39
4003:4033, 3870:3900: 1.35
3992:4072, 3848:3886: 1.17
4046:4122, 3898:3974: 1.17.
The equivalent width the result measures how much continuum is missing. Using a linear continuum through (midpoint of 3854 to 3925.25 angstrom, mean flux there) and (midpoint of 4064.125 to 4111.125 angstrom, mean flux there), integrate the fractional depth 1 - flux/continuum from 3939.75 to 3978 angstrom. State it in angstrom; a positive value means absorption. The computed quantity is 3.0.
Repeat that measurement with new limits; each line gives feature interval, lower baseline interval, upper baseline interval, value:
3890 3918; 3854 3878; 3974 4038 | 4.64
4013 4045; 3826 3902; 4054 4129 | -3.98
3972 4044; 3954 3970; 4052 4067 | -4.57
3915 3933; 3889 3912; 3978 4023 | -1.68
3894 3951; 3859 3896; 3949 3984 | -1.39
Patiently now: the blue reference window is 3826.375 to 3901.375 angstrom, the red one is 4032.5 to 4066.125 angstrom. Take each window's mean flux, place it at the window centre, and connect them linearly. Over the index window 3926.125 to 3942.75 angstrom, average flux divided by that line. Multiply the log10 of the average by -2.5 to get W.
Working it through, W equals 0.07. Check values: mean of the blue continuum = 64.8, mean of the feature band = 65.7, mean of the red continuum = 78.6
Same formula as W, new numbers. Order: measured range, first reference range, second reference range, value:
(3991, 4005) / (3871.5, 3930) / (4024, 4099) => -0.14 mag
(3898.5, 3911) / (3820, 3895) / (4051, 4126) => 0.06 mag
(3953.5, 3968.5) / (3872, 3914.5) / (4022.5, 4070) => 0.09 mag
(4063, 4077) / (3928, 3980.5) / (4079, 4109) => -0.19 mag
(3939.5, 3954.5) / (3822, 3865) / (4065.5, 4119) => -0.10 mag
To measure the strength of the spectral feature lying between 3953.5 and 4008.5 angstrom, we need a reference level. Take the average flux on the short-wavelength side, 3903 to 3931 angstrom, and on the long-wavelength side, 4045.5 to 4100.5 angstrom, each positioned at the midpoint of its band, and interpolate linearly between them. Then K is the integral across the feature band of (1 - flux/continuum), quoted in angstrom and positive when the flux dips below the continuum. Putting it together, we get 2.11 angstrom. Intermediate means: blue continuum 70.8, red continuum 74.5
